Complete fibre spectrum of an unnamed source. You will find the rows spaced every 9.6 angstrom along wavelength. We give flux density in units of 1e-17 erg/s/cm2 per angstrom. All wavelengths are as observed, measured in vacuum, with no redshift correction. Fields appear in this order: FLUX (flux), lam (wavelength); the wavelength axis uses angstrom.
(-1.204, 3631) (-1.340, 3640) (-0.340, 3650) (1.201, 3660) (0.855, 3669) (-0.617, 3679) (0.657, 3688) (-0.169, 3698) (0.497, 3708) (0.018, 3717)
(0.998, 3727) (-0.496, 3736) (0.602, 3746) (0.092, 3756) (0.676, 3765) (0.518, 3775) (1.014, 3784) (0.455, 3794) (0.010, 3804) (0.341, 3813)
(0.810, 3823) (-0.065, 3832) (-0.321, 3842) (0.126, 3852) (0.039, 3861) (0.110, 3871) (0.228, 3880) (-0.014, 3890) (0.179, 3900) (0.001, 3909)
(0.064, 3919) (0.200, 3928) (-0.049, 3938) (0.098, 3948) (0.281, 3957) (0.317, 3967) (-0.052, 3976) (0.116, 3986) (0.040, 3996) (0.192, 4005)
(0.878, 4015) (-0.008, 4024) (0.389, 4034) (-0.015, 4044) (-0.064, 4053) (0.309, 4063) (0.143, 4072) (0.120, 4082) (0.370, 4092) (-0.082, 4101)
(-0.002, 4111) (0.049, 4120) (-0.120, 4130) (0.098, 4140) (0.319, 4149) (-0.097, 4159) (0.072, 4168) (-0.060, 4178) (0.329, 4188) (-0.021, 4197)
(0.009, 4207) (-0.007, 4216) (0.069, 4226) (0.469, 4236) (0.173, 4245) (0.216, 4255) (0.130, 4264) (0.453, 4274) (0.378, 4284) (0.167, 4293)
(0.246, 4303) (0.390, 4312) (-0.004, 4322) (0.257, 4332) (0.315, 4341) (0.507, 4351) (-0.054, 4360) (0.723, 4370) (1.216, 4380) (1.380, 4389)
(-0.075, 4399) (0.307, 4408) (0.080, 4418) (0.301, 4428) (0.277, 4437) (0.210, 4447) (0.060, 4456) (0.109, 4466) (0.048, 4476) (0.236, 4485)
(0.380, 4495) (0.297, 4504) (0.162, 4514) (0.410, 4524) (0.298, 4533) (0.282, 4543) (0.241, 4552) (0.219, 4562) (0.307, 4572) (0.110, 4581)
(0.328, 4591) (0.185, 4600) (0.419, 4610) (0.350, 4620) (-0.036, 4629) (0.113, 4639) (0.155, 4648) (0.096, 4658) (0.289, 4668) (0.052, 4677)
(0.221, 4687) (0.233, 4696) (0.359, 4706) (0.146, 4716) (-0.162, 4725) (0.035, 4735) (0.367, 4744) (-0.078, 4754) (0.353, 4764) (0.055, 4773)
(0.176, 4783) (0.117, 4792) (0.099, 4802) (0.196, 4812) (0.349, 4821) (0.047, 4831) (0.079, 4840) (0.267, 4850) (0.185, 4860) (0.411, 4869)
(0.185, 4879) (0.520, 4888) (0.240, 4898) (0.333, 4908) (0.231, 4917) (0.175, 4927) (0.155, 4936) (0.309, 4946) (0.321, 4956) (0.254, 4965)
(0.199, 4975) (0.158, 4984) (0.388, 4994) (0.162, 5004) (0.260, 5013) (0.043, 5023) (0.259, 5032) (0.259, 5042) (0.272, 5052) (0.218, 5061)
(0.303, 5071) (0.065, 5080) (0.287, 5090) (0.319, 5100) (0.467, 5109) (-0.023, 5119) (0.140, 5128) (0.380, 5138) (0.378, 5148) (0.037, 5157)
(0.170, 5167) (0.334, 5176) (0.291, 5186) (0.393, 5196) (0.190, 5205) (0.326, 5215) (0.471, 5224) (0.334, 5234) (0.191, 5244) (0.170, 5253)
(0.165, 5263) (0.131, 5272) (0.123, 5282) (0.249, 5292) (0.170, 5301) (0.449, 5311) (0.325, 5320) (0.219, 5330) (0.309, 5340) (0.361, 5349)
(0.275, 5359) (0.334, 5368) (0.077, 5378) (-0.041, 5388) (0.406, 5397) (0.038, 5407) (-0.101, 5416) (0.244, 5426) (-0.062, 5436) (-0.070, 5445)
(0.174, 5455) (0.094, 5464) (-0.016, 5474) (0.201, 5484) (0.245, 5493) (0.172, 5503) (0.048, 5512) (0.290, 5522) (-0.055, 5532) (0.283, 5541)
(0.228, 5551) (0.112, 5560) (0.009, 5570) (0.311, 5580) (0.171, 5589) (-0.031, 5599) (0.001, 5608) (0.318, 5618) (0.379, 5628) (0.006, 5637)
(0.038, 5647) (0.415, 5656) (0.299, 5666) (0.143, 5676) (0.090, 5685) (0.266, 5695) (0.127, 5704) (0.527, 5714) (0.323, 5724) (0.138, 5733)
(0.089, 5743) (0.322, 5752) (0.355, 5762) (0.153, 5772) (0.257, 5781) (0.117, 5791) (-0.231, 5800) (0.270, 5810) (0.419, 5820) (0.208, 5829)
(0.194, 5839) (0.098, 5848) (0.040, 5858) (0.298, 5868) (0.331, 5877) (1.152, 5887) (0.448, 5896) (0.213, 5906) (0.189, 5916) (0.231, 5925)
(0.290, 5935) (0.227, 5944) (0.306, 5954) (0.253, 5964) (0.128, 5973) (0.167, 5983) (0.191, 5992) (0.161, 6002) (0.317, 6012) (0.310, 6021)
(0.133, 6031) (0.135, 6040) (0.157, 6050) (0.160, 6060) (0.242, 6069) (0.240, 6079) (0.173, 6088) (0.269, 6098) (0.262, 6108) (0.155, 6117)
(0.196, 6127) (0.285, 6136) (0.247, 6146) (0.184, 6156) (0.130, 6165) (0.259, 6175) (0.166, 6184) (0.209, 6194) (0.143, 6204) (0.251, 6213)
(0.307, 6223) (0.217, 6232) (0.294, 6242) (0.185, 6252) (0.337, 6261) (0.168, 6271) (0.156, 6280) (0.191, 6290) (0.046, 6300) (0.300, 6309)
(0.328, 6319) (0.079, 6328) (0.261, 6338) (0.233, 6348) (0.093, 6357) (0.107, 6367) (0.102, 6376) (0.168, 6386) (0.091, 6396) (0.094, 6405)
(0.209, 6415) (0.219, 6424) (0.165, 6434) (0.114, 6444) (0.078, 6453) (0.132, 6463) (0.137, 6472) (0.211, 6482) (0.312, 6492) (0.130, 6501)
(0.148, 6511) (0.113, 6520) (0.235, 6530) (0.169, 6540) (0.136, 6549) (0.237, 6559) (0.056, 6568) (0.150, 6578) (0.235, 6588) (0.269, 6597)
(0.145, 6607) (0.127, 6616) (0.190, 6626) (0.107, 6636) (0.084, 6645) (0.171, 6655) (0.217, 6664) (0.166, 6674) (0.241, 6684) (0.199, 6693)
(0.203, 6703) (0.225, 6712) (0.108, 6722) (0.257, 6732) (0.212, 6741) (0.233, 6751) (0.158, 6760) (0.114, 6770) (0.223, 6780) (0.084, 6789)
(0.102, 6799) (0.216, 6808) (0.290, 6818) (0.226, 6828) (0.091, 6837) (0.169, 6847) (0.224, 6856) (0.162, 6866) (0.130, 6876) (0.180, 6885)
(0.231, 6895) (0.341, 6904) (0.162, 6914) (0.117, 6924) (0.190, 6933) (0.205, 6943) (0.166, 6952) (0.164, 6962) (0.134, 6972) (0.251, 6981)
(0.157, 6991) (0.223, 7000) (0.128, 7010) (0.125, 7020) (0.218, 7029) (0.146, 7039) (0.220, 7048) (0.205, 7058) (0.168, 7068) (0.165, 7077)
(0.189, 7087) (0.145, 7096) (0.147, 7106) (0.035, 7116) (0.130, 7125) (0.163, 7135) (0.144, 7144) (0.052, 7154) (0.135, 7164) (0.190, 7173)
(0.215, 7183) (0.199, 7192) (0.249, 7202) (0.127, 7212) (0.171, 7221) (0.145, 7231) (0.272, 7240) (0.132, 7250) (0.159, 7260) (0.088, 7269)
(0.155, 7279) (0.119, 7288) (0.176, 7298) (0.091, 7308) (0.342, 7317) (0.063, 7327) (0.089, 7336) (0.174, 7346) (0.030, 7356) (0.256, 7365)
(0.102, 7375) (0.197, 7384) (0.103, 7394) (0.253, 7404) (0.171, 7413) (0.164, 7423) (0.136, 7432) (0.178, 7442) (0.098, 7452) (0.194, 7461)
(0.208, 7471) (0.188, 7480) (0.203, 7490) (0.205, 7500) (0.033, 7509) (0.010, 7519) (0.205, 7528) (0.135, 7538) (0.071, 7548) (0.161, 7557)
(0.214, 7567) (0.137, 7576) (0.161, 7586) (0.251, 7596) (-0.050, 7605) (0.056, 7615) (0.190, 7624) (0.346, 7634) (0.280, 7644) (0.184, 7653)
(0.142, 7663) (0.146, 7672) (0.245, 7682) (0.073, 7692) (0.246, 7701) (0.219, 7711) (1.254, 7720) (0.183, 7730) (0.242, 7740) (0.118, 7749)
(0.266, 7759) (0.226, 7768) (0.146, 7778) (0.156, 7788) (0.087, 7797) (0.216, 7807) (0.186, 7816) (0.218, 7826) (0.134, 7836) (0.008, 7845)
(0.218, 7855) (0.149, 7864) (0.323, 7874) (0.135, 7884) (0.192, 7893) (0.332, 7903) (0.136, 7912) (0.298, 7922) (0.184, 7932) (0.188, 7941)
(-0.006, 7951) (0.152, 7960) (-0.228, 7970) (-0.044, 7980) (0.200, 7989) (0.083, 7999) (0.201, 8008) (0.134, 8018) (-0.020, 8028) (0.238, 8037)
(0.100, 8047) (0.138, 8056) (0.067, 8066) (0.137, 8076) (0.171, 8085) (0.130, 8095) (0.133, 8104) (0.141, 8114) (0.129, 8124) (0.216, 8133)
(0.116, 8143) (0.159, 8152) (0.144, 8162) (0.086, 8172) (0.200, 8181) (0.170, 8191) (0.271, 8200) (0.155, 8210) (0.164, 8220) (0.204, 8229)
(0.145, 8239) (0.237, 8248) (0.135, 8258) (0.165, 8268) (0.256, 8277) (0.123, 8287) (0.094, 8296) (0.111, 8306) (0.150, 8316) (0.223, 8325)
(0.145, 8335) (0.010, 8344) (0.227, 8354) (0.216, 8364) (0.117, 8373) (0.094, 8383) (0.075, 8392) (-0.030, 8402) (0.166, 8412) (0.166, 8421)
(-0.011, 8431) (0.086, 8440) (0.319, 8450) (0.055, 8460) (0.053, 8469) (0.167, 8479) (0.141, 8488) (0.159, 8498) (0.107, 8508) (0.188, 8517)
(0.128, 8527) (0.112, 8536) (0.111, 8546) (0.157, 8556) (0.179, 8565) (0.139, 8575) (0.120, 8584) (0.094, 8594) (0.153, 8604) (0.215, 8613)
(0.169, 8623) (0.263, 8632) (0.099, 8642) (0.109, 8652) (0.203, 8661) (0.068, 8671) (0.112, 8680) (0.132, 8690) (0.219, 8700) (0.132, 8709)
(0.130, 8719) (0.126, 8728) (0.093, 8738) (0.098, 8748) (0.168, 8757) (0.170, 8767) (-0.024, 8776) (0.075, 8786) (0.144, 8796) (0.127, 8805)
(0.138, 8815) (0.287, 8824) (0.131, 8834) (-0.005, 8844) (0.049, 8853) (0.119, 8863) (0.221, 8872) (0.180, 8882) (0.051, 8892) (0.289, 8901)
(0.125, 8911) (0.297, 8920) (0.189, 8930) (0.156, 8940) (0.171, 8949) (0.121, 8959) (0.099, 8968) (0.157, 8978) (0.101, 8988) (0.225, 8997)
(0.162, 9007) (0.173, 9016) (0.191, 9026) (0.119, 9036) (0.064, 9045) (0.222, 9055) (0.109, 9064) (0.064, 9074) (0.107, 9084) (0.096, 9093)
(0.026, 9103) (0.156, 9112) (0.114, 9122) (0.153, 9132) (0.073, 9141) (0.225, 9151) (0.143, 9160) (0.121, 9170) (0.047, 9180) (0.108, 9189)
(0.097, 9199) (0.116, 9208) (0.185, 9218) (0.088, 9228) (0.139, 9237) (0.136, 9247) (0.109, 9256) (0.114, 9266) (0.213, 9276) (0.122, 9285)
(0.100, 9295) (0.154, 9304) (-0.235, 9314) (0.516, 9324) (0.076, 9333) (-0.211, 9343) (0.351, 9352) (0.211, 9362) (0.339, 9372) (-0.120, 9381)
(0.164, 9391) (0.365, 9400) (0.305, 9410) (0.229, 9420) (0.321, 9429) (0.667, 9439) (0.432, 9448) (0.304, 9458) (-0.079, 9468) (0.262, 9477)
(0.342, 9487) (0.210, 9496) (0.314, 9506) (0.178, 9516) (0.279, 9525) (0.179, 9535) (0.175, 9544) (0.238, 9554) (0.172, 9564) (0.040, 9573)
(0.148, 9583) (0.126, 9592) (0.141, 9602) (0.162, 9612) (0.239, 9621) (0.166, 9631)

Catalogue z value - 0.18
